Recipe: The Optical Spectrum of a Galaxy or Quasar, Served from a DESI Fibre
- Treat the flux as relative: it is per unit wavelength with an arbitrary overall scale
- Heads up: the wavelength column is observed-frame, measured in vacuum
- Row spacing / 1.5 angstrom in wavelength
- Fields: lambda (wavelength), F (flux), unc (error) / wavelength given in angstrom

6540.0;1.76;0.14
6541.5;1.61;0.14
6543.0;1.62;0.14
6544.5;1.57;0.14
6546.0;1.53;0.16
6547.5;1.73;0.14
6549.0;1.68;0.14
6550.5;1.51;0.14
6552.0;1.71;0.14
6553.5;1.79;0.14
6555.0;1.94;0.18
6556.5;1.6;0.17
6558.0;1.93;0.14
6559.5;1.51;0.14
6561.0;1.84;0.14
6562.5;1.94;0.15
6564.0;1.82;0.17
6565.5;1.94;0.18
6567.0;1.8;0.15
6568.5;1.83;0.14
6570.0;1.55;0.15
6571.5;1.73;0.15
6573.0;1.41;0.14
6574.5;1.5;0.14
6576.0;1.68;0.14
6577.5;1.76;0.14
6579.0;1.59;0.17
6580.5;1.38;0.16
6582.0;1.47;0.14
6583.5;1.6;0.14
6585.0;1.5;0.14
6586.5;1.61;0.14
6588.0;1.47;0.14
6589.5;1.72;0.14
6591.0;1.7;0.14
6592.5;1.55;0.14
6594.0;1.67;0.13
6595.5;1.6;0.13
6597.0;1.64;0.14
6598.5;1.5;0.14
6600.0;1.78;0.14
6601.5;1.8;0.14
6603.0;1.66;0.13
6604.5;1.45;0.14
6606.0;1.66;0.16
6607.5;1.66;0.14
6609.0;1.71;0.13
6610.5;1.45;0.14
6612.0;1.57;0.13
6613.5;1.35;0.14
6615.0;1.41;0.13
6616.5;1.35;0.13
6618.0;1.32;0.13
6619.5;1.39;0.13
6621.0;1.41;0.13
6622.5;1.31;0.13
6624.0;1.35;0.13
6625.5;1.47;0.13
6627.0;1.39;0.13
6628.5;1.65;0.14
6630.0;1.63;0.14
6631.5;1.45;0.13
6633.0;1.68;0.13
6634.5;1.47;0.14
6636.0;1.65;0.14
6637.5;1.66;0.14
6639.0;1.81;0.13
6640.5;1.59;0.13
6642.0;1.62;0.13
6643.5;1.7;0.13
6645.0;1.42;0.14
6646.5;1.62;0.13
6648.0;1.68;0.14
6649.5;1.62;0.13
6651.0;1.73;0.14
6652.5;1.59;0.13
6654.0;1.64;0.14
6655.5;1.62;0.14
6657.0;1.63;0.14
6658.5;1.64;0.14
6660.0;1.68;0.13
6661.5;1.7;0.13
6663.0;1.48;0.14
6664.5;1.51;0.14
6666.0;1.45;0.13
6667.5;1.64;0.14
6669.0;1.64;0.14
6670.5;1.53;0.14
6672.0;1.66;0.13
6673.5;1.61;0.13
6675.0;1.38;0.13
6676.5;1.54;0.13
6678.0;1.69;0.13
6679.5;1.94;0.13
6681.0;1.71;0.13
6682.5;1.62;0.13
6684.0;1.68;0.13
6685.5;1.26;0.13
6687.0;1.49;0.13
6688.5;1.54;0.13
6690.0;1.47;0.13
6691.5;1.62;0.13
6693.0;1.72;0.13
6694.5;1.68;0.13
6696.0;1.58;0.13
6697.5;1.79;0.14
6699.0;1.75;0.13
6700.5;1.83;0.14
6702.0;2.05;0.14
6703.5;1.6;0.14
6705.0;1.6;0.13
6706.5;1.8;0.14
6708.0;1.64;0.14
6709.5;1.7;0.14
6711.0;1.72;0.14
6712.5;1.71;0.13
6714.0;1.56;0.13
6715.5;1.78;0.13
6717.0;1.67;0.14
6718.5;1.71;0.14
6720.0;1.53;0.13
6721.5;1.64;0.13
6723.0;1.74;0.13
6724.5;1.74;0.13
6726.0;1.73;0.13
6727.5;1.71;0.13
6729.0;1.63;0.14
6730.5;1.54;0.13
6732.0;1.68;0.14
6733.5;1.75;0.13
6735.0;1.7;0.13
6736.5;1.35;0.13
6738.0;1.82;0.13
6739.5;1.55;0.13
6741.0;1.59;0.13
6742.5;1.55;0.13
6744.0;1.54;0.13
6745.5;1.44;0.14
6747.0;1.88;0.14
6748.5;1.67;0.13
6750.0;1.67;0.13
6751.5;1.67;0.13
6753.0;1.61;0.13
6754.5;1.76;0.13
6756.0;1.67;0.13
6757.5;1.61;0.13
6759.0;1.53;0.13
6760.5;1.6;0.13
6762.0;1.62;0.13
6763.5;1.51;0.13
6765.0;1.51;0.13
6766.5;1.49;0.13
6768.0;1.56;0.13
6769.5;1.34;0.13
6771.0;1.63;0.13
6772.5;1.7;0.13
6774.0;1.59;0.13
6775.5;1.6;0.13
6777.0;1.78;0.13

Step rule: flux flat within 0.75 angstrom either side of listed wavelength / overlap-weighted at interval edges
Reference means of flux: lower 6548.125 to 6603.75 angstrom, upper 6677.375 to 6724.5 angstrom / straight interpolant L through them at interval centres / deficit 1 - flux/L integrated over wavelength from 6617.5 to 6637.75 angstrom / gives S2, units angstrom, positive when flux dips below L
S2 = 2.23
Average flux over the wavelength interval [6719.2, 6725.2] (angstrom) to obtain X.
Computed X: 1.66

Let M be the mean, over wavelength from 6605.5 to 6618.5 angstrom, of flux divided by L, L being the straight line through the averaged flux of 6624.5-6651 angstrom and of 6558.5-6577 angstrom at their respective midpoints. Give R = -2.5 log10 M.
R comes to 0.10 mag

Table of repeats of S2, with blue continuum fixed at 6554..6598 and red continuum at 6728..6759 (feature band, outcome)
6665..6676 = 0.6 angstrom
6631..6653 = 0.4 angstrom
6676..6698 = 0.3 angstrom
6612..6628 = 2.6 angstrom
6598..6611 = 0.2 angstrom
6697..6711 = -0.9 angstrom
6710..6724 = -0.3 angstrom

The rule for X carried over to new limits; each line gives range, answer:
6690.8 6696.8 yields 1.65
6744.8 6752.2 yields 1.67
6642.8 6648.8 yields 1.6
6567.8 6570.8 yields 1.69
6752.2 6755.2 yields 1.68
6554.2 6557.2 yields 1.77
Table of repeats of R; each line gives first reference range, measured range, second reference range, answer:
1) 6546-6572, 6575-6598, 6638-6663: 0.08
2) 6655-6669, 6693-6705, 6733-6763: -0.09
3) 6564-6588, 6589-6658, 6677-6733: 0.05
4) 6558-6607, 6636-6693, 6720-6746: 0.02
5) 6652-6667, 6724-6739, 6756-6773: -0.06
